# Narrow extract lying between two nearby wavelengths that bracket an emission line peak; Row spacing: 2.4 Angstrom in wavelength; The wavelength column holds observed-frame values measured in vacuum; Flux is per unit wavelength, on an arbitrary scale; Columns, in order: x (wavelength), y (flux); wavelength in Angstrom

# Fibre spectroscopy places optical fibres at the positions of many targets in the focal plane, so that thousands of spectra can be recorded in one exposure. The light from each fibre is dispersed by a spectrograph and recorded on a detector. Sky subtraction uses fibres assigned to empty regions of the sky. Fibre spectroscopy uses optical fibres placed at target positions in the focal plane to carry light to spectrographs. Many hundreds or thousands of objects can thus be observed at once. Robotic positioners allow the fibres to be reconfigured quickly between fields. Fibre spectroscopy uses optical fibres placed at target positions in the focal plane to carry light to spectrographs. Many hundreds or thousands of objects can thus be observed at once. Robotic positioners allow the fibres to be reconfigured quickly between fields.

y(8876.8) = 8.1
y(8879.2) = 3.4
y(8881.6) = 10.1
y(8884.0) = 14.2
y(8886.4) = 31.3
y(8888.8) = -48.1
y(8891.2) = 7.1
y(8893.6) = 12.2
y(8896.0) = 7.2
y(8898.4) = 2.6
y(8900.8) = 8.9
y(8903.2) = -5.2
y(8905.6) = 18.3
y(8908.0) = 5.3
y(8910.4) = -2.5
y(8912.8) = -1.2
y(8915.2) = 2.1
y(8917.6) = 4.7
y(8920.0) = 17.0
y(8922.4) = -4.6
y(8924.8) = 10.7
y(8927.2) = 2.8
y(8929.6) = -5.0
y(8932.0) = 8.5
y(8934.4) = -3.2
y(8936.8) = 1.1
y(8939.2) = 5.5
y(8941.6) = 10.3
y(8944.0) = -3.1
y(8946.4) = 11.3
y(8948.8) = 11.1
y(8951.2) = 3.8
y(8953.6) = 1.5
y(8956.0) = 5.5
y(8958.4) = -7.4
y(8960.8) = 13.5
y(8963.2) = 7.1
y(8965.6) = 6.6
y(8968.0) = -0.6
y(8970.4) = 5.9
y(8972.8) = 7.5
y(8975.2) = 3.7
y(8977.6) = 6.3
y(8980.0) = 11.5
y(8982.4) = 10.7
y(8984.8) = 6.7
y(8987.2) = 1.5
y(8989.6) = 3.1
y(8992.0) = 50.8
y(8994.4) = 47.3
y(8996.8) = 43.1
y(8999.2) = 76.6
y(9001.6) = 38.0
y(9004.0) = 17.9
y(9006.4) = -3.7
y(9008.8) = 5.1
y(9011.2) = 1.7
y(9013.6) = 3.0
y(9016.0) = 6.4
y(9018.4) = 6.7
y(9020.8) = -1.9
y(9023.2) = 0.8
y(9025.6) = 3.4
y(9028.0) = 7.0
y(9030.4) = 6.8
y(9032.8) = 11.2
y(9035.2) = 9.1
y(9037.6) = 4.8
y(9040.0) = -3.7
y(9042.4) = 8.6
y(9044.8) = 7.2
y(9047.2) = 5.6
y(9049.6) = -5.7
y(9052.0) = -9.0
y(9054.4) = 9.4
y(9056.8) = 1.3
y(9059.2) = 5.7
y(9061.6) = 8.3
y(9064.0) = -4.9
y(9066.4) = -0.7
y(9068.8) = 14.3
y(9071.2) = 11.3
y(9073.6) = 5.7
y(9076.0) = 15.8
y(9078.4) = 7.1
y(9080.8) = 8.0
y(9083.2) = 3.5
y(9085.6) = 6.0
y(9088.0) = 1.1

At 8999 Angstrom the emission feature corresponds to [O II]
